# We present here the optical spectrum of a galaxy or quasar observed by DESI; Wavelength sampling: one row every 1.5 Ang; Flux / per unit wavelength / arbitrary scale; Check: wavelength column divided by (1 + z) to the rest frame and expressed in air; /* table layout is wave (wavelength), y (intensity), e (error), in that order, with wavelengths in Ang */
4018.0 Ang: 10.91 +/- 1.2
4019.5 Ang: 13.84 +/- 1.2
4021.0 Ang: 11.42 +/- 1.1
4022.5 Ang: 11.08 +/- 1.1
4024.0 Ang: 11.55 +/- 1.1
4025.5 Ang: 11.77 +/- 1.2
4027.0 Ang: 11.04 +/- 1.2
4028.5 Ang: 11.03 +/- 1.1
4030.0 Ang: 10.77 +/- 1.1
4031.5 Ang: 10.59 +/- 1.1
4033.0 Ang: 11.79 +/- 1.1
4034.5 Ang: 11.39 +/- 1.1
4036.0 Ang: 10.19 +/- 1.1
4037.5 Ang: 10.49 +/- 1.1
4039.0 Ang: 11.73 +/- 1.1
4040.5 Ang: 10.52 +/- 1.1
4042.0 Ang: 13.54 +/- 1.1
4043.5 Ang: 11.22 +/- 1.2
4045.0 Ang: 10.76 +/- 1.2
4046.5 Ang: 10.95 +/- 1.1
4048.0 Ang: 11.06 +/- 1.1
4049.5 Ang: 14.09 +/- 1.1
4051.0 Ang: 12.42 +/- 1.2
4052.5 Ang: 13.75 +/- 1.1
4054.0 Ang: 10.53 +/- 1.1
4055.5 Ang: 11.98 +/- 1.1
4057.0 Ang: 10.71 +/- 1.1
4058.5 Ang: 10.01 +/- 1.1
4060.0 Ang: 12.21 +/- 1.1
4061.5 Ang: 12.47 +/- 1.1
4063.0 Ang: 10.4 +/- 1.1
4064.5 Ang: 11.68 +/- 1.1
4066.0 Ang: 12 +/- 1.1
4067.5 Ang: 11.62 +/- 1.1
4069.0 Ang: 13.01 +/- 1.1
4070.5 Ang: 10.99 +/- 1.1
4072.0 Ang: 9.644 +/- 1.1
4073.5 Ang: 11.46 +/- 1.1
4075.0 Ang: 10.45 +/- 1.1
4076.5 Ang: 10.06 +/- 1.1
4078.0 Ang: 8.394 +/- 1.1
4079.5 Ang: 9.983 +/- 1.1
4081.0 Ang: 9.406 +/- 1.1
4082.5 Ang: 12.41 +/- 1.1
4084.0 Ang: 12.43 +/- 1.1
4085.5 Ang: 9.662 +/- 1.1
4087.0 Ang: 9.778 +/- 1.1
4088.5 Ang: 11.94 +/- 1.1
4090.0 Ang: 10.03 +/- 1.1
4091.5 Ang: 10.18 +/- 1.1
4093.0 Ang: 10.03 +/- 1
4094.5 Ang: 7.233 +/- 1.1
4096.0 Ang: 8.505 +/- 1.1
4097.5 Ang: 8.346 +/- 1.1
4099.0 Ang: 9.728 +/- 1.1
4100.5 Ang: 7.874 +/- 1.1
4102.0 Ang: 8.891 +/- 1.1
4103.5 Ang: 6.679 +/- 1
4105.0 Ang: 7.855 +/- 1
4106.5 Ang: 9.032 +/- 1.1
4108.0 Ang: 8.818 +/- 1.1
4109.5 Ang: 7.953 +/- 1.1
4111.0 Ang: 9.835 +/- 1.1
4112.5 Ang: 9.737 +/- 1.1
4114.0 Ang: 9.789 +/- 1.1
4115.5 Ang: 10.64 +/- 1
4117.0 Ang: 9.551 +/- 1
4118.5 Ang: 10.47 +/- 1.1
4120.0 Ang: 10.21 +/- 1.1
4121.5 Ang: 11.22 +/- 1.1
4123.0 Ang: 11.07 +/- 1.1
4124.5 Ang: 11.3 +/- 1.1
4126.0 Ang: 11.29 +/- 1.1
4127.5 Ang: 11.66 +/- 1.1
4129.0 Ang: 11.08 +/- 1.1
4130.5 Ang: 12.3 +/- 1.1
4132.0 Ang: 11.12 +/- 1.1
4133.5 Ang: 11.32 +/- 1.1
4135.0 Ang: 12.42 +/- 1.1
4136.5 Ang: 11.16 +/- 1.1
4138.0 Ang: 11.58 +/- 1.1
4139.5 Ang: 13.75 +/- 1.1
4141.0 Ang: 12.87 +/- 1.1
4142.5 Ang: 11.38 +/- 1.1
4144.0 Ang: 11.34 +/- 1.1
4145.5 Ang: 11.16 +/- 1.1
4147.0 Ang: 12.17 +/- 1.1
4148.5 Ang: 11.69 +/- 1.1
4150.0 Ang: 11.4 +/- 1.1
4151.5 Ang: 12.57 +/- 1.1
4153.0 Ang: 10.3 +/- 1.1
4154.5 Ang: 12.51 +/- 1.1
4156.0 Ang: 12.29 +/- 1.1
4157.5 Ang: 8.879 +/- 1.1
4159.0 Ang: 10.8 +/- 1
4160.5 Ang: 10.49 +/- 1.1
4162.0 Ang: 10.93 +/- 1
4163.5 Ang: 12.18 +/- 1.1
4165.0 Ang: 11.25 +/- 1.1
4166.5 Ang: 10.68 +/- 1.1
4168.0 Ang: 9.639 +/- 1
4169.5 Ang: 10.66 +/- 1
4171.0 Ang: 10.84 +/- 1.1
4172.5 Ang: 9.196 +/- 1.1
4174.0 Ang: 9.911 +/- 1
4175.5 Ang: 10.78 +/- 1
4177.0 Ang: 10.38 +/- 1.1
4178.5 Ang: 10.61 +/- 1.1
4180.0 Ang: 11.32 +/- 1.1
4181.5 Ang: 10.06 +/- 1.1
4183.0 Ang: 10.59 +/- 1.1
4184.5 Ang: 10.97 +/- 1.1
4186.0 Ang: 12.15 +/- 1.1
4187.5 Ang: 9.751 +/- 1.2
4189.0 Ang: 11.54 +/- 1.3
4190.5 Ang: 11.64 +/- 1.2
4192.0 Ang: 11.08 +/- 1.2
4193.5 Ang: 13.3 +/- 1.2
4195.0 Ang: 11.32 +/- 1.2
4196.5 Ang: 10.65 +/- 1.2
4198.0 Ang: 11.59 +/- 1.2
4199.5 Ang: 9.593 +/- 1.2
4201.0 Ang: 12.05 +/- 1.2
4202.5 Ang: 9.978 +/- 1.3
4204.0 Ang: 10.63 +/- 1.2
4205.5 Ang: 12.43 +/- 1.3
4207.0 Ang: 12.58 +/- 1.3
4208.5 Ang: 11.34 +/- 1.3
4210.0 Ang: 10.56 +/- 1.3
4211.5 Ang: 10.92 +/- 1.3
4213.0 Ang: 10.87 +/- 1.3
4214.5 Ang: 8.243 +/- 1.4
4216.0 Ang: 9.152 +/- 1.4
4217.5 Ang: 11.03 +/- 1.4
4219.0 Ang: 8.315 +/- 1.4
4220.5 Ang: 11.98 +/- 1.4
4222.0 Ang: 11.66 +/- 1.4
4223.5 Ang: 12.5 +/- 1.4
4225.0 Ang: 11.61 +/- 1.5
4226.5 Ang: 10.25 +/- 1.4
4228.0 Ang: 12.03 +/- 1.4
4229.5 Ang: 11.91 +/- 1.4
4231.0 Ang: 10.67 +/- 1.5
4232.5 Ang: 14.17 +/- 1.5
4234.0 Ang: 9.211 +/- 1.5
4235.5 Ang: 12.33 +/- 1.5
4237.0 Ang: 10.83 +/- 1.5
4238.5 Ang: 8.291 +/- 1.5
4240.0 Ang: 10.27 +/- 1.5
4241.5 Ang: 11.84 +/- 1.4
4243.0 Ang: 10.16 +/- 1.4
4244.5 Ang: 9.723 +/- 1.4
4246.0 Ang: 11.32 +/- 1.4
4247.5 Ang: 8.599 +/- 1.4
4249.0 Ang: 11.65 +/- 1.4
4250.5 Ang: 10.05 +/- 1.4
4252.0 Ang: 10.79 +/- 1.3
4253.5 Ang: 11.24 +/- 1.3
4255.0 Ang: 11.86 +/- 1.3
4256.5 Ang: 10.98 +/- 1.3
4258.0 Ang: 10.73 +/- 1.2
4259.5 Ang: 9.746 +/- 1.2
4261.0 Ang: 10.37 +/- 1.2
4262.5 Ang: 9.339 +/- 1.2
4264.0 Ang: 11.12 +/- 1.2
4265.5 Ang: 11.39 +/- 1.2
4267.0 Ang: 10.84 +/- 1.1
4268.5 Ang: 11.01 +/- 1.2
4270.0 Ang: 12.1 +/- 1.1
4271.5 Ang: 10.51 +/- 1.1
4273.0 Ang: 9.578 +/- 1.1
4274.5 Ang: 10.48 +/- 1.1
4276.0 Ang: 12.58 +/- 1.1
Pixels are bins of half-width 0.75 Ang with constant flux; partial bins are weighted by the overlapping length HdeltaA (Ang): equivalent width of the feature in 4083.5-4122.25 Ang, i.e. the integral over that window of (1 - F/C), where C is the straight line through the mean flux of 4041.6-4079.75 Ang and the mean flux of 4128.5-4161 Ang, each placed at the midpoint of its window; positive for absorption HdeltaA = 6.80 Ang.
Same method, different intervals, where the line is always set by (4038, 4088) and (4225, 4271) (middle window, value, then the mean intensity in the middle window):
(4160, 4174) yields 0.5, 10.6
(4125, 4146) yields -1.2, 11.7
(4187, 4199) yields -0.4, 11.4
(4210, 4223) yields 0.7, 10.3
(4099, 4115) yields 3.5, 8.73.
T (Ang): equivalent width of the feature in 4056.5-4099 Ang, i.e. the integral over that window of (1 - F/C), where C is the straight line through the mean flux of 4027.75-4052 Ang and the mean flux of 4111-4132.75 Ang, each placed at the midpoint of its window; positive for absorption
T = 2.4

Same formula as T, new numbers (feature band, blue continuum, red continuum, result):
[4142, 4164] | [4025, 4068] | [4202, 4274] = -0.4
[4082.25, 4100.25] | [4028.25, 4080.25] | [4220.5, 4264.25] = 2.1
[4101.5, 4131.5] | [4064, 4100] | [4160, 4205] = 1.6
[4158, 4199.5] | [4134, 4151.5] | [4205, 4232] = 2.3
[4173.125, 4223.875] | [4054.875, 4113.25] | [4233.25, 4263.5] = -2.7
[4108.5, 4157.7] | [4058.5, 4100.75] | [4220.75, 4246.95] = -2.2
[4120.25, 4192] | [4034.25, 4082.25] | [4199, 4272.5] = -1.1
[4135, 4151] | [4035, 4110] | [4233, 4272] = -2.0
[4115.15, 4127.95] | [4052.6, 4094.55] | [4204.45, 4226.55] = 0.1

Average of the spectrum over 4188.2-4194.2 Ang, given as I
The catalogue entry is 11.9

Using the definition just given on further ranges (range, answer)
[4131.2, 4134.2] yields 11.2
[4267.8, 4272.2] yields 11.2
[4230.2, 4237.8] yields 11.4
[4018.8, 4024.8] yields 12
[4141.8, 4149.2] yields 11.5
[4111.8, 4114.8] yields 9.78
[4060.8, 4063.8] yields 11.4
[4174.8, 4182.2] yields 10.6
